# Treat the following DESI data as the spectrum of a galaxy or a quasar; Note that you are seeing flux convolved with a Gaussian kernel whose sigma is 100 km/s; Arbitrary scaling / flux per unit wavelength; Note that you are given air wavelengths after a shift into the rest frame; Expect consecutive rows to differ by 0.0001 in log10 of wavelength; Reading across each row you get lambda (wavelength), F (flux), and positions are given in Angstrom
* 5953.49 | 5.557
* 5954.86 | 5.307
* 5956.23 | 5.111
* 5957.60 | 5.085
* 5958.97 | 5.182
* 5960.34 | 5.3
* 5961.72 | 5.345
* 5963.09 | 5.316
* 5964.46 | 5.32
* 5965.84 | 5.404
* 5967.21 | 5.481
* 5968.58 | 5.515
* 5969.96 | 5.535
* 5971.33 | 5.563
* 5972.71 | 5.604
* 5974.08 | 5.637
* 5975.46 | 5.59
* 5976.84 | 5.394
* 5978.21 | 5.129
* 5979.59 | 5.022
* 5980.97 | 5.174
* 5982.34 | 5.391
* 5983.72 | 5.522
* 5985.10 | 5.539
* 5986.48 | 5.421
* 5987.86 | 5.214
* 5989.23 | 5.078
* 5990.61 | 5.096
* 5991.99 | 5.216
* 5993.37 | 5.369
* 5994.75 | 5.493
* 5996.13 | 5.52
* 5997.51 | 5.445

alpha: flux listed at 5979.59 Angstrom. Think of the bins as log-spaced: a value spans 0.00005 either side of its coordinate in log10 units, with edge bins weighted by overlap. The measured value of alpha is 5.022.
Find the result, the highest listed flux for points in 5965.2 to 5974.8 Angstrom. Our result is 5.637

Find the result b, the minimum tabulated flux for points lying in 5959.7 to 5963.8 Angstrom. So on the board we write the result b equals 5.3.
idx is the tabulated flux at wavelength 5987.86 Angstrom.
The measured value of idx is 5.214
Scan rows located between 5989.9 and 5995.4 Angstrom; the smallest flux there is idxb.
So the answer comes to 5.096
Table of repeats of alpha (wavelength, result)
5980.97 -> 5.174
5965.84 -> 5.404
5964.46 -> 5.32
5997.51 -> 5.445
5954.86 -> 5.307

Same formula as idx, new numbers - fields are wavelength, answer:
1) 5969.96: 5.535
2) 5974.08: 5.637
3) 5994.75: 5.493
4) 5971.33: 5.563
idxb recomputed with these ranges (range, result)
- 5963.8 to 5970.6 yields 5.32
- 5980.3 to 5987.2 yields 5.174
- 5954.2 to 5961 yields 5.085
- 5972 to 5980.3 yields 5.022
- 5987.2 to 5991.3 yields 5.078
